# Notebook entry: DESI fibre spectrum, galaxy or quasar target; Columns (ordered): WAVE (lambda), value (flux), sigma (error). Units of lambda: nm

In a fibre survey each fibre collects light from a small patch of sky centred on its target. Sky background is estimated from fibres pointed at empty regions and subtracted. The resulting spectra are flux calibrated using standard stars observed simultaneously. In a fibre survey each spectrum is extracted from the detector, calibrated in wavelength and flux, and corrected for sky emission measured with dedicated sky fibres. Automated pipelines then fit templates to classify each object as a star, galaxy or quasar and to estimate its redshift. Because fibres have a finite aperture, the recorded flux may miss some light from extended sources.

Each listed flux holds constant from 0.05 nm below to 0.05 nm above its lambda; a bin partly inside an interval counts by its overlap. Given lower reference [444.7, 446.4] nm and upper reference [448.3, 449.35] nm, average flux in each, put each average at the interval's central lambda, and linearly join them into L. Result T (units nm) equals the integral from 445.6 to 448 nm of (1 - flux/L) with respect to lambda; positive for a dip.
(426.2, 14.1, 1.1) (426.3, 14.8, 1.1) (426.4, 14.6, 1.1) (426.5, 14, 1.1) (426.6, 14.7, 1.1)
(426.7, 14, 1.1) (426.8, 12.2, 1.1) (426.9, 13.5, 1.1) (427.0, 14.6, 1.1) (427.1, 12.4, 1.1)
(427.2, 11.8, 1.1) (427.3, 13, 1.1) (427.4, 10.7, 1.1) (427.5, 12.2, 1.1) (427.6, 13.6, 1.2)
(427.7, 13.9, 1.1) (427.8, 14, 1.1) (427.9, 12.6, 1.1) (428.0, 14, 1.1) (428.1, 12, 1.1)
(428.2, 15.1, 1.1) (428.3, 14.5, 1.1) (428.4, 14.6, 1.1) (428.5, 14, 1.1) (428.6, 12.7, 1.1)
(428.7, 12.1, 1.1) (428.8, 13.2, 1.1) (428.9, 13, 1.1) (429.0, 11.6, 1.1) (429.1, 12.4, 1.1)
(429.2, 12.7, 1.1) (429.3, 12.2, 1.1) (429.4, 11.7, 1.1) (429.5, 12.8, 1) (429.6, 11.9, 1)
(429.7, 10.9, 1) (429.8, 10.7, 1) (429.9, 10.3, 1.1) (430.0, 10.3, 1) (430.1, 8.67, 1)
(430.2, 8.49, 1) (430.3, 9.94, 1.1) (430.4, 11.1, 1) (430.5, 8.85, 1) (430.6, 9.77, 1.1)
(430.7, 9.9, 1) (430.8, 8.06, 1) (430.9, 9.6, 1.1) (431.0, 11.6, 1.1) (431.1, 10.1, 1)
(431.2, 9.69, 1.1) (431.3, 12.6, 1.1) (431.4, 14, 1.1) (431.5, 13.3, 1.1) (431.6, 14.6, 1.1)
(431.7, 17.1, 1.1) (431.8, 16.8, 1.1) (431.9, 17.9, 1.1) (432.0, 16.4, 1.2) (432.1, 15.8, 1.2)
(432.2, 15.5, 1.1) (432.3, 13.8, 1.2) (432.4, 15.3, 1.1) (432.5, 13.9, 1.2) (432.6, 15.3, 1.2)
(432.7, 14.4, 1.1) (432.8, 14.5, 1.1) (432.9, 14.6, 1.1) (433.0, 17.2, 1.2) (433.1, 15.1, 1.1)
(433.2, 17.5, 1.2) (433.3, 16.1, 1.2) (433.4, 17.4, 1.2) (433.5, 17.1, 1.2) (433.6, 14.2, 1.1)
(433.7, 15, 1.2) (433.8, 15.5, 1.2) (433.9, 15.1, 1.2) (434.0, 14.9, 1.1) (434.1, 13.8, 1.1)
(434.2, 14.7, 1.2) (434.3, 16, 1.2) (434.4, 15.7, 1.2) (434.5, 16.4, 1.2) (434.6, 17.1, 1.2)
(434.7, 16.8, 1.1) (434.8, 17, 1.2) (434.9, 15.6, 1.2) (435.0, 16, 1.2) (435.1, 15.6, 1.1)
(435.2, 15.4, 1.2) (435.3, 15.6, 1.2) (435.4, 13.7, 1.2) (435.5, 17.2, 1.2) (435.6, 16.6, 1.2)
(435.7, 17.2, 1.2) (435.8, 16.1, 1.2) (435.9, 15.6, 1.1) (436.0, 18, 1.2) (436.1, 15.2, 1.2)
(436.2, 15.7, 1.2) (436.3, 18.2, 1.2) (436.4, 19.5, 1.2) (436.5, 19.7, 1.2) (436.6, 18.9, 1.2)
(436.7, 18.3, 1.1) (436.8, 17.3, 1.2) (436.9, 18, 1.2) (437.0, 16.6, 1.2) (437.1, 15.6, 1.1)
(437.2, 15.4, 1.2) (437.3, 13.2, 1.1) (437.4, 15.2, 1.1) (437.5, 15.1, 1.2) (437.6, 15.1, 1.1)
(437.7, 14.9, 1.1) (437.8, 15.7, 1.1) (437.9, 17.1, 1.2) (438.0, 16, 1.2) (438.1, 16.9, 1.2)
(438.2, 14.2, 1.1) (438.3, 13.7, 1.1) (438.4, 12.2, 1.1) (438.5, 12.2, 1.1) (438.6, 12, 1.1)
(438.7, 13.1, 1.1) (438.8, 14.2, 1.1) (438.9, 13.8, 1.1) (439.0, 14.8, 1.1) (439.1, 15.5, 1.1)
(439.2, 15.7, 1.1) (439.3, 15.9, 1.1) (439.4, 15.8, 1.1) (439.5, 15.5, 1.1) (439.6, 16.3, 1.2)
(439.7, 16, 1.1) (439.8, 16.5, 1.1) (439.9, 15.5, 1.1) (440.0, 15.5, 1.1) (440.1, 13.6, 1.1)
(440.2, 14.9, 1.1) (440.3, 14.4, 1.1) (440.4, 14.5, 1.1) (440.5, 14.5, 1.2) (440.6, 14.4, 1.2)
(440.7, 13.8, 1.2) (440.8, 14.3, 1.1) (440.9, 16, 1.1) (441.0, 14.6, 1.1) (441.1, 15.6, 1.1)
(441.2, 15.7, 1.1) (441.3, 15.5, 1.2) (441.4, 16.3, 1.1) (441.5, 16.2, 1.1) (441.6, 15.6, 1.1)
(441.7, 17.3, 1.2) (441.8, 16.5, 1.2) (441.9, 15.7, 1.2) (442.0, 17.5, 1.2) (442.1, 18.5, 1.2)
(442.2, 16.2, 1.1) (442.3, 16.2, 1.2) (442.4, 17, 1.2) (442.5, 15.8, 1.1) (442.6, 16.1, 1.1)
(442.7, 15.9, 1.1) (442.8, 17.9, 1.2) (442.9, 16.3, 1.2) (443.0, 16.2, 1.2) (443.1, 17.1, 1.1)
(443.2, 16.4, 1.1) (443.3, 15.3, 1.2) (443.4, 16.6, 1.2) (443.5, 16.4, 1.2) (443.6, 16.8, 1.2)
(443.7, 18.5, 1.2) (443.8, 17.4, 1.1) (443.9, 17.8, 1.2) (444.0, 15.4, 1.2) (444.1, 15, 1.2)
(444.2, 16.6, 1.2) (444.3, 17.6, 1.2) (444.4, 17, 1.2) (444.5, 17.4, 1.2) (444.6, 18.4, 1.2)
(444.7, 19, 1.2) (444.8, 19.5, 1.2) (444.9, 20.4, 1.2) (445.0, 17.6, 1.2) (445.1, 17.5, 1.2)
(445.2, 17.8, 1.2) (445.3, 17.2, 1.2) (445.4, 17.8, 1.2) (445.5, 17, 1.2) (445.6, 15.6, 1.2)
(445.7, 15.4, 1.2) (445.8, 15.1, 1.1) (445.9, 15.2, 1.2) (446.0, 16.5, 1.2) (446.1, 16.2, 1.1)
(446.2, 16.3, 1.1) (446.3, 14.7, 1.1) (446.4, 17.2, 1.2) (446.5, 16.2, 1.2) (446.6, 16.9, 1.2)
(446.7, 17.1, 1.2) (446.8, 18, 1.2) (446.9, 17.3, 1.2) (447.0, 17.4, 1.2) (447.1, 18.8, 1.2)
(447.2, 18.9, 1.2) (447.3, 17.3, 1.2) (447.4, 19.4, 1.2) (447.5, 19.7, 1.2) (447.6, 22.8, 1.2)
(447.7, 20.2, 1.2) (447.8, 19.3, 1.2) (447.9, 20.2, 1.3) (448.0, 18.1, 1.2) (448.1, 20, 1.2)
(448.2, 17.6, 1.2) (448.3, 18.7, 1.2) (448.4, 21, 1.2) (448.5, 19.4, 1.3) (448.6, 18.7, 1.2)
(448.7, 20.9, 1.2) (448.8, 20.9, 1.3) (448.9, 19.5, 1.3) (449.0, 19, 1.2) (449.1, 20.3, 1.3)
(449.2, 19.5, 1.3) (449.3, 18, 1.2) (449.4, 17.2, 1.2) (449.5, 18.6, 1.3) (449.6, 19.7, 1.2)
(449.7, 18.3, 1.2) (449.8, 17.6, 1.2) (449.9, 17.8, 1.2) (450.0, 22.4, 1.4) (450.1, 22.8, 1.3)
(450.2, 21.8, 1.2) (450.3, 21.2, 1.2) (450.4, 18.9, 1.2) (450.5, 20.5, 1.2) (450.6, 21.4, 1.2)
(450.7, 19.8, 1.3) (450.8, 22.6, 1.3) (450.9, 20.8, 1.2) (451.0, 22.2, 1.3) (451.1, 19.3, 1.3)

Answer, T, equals 0.05 nm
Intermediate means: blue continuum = 16.9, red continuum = 19.7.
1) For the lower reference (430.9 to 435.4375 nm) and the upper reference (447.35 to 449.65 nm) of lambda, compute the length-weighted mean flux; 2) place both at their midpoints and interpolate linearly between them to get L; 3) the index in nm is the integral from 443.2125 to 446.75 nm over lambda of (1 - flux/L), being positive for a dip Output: 0.300 nm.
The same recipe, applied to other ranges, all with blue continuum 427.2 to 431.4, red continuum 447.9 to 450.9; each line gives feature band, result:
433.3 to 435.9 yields -0.37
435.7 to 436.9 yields -0.24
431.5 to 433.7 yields -0.44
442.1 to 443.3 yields 0.04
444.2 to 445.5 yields 0.00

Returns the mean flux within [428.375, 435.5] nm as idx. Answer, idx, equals 13.7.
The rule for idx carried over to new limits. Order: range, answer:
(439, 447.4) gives 16.5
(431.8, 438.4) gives 15.9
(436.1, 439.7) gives 15.6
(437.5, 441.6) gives 15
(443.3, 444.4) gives 16.8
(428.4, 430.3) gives 11.7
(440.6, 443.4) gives 16.1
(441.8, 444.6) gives 16.7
